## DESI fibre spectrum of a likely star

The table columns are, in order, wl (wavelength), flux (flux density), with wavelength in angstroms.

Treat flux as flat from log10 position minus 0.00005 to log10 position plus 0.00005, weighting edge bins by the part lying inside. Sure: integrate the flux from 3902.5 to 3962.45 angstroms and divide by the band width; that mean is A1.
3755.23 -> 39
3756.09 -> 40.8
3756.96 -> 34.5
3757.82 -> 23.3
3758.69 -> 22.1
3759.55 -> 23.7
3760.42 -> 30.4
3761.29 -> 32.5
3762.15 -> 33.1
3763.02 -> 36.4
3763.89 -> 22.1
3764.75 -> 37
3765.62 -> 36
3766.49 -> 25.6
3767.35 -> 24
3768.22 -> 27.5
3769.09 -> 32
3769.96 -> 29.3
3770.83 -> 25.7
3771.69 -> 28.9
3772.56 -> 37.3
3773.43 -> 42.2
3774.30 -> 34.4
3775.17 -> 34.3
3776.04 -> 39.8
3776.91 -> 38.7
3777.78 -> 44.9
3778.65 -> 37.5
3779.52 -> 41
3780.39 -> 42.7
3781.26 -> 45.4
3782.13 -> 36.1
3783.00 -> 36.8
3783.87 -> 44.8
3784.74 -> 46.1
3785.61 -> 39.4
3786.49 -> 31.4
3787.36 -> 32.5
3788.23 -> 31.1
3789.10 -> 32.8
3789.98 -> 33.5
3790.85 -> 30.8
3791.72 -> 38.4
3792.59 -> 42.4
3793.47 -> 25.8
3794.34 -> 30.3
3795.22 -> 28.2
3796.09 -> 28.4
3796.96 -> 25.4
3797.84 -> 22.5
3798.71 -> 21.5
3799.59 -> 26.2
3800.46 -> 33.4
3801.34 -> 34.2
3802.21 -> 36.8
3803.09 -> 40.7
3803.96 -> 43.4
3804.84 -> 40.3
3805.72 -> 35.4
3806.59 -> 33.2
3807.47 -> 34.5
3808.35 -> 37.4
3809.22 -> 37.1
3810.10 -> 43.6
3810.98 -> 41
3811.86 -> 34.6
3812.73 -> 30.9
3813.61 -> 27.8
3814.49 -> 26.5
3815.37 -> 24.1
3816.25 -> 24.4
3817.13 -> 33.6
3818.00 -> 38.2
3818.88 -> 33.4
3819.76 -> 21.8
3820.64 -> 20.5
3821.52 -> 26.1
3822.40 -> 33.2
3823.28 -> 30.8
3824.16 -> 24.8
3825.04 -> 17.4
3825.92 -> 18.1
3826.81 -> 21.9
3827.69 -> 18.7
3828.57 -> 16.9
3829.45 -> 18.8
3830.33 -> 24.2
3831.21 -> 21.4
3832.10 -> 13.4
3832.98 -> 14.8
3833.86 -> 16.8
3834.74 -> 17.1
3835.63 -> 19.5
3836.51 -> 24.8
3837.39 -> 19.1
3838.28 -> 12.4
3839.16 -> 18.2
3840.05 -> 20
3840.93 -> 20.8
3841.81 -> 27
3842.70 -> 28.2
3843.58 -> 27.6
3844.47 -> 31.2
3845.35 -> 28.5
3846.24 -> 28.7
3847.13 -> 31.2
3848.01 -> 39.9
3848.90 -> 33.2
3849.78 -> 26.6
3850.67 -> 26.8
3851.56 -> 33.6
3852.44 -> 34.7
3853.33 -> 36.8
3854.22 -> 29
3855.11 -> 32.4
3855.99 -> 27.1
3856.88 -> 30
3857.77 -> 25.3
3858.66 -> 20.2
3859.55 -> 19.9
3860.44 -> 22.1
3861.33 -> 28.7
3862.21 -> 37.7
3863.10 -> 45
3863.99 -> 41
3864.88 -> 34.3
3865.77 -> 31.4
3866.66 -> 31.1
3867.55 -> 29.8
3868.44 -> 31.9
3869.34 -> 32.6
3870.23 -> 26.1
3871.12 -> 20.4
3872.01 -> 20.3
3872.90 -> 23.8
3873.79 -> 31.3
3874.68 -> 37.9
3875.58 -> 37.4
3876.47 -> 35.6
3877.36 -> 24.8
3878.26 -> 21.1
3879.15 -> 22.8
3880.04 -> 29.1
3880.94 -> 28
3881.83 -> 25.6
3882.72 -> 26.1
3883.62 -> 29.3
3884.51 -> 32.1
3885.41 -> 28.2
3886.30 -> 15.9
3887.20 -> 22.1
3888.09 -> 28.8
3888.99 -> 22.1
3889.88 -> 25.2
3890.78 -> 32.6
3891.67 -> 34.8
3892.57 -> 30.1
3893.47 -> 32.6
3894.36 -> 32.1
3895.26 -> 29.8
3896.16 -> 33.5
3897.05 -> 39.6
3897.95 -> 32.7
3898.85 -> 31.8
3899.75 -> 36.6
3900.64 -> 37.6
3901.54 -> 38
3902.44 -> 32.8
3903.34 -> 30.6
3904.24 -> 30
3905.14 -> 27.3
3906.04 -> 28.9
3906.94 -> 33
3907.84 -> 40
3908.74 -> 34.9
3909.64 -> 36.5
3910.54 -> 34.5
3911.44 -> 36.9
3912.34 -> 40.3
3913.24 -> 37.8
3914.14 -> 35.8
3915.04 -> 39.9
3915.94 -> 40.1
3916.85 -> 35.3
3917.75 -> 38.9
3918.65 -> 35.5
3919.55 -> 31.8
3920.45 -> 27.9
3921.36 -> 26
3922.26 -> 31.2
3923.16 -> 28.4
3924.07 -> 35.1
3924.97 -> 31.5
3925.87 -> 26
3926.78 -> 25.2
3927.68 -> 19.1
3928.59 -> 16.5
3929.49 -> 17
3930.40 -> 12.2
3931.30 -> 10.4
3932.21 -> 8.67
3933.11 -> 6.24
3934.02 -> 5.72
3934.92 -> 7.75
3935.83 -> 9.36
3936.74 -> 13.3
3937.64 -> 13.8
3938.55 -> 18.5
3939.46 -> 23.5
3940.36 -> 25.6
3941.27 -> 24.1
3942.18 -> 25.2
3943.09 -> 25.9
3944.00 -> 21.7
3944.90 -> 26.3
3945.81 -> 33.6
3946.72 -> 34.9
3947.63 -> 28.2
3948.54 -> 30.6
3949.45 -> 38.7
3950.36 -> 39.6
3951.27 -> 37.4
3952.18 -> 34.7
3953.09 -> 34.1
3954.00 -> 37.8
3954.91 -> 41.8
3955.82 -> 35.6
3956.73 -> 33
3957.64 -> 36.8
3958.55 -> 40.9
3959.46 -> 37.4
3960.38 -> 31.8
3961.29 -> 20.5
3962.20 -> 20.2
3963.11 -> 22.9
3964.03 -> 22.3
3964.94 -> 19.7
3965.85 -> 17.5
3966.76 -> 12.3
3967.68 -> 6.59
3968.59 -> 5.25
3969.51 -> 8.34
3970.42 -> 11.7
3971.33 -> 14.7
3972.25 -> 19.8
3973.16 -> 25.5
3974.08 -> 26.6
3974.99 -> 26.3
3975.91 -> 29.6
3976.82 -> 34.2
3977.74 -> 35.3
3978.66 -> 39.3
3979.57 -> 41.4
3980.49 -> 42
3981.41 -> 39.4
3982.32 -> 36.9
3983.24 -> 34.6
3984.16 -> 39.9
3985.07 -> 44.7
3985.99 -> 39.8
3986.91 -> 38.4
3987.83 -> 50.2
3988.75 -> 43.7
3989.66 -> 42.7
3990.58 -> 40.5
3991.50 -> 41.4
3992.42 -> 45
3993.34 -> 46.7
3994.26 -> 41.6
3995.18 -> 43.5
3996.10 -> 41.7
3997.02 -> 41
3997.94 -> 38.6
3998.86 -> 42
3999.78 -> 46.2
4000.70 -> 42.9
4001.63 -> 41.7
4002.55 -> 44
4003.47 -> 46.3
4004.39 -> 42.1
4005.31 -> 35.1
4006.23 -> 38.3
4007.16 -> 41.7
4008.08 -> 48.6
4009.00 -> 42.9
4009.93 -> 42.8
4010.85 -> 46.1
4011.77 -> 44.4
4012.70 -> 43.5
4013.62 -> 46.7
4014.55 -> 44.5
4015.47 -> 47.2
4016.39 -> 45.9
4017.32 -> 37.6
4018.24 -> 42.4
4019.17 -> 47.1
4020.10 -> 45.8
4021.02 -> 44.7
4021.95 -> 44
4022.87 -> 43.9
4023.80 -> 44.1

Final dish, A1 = 28.5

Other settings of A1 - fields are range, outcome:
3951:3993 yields 31.3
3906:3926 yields 34.4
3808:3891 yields 27.4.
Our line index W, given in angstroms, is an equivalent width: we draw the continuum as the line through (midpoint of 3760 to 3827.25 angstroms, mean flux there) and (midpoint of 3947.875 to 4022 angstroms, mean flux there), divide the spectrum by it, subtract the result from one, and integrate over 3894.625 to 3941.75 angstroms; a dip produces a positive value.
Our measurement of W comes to 9.7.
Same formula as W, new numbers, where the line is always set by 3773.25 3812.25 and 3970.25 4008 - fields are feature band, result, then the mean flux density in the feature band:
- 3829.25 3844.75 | 6.64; 20.8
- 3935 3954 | 5.48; 26.8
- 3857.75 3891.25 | 7.65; 28.4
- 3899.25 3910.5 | 1.01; 33.9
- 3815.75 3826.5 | 2.78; 26.8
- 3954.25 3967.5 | 3.55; 27.7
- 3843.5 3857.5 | 2.07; 31.1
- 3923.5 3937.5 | 7.92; 16.3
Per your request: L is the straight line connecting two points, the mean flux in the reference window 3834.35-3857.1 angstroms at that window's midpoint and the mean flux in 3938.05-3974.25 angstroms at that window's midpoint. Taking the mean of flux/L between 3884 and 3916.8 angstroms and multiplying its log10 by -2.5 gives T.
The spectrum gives -0.22 mag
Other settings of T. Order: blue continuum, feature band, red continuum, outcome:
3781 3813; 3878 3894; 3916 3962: 0.097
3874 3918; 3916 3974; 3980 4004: 0.446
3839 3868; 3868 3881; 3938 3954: 0.058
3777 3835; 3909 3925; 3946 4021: -0.020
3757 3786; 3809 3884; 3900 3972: 0.130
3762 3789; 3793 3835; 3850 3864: 0.173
